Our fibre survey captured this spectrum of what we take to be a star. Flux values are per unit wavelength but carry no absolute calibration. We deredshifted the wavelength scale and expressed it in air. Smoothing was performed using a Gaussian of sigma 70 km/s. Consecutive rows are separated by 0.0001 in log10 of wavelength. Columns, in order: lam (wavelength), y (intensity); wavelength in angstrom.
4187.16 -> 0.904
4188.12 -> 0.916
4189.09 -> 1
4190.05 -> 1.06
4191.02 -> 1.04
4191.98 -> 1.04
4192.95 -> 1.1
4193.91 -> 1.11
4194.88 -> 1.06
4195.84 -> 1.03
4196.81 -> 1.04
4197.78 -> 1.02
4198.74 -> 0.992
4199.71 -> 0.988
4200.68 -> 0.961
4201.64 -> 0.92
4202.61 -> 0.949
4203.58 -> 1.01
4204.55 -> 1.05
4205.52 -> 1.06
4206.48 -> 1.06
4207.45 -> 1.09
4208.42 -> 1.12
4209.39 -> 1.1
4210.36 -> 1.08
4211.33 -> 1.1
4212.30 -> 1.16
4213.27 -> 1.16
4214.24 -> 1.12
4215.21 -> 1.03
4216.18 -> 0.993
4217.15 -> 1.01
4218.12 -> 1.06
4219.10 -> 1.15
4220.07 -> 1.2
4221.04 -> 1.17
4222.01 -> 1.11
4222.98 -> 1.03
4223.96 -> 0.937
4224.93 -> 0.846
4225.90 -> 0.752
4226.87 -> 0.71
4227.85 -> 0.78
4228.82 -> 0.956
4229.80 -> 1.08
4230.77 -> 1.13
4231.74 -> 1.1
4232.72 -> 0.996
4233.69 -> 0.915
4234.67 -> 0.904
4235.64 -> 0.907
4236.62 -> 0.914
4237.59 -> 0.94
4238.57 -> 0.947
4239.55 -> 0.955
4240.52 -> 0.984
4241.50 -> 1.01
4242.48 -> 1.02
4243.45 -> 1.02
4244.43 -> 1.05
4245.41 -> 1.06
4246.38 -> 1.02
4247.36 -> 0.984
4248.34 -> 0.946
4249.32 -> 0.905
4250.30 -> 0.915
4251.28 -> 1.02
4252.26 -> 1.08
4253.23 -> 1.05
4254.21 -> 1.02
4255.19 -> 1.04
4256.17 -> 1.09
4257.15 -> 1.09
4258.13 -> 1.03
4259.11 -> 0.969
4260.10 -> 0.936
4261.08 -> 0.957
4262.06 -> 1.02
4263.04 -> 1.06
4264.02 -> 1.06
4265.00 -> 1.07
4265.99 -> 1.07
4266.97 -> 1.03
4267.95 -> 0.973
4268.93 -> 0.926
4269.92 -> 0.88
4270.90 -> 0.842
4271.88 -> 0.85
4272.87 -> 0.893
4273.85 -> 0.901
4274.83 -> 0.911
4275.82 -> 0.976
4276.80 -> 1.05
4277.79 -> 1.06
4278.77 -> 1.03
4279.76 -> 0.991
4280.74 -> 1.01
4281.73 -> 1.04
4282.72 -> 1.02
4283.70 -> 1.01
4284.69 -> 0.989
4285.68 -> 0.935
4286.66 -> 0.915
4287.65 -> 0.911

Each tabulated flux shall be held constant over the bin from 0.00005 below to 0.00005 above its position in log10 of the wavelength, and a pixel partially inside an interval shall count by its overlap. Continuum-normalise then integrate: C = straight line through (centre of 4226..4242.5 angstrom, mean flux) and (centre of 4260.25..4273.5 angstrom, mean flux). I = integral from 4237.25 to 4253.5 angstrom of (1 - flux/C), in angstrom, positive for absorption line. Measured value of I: -0.6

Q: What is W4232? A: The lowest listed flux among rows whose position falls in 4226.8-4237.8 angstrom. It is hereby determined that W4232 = 0.71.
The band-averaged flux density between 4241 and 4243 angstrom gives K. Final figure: 1.02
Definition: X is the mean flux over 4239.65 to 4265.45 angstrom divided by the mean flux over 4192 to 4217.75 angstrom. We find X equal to 1.0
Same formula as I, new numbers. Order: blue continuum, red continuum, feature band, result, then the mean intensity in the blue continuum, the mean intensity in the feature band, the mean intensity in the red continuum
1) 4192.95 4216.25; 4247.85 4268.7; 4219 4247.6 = 1.35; 1.05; 0.984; 1.01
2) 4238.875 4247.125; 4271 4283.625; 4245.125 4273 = 0.05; 1.01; 0.993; 0.975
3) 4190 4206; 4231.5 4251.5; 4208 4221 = -1.24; 1.02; 1.1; 0.974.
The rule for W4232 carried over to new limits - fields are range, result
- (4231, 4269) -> 0.904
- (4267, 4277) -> 0.842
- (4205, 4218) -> 0.993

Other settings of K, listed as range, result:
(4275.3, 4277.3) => 1.01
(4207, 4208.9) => 1.1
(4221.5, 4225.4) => 0.982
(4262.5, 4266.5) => 1.06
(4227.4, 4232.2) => 1.01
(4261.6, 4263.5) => 1.04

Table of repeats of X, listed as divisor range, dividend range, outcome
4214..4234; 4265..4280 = 0.96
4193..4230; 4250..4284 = 0.97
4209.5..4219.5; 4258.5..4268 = 0.94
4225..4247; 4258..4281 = 1.02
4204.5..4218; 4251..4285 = 0.92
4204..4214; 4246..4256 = 0.91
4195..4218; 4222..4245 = 0.91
